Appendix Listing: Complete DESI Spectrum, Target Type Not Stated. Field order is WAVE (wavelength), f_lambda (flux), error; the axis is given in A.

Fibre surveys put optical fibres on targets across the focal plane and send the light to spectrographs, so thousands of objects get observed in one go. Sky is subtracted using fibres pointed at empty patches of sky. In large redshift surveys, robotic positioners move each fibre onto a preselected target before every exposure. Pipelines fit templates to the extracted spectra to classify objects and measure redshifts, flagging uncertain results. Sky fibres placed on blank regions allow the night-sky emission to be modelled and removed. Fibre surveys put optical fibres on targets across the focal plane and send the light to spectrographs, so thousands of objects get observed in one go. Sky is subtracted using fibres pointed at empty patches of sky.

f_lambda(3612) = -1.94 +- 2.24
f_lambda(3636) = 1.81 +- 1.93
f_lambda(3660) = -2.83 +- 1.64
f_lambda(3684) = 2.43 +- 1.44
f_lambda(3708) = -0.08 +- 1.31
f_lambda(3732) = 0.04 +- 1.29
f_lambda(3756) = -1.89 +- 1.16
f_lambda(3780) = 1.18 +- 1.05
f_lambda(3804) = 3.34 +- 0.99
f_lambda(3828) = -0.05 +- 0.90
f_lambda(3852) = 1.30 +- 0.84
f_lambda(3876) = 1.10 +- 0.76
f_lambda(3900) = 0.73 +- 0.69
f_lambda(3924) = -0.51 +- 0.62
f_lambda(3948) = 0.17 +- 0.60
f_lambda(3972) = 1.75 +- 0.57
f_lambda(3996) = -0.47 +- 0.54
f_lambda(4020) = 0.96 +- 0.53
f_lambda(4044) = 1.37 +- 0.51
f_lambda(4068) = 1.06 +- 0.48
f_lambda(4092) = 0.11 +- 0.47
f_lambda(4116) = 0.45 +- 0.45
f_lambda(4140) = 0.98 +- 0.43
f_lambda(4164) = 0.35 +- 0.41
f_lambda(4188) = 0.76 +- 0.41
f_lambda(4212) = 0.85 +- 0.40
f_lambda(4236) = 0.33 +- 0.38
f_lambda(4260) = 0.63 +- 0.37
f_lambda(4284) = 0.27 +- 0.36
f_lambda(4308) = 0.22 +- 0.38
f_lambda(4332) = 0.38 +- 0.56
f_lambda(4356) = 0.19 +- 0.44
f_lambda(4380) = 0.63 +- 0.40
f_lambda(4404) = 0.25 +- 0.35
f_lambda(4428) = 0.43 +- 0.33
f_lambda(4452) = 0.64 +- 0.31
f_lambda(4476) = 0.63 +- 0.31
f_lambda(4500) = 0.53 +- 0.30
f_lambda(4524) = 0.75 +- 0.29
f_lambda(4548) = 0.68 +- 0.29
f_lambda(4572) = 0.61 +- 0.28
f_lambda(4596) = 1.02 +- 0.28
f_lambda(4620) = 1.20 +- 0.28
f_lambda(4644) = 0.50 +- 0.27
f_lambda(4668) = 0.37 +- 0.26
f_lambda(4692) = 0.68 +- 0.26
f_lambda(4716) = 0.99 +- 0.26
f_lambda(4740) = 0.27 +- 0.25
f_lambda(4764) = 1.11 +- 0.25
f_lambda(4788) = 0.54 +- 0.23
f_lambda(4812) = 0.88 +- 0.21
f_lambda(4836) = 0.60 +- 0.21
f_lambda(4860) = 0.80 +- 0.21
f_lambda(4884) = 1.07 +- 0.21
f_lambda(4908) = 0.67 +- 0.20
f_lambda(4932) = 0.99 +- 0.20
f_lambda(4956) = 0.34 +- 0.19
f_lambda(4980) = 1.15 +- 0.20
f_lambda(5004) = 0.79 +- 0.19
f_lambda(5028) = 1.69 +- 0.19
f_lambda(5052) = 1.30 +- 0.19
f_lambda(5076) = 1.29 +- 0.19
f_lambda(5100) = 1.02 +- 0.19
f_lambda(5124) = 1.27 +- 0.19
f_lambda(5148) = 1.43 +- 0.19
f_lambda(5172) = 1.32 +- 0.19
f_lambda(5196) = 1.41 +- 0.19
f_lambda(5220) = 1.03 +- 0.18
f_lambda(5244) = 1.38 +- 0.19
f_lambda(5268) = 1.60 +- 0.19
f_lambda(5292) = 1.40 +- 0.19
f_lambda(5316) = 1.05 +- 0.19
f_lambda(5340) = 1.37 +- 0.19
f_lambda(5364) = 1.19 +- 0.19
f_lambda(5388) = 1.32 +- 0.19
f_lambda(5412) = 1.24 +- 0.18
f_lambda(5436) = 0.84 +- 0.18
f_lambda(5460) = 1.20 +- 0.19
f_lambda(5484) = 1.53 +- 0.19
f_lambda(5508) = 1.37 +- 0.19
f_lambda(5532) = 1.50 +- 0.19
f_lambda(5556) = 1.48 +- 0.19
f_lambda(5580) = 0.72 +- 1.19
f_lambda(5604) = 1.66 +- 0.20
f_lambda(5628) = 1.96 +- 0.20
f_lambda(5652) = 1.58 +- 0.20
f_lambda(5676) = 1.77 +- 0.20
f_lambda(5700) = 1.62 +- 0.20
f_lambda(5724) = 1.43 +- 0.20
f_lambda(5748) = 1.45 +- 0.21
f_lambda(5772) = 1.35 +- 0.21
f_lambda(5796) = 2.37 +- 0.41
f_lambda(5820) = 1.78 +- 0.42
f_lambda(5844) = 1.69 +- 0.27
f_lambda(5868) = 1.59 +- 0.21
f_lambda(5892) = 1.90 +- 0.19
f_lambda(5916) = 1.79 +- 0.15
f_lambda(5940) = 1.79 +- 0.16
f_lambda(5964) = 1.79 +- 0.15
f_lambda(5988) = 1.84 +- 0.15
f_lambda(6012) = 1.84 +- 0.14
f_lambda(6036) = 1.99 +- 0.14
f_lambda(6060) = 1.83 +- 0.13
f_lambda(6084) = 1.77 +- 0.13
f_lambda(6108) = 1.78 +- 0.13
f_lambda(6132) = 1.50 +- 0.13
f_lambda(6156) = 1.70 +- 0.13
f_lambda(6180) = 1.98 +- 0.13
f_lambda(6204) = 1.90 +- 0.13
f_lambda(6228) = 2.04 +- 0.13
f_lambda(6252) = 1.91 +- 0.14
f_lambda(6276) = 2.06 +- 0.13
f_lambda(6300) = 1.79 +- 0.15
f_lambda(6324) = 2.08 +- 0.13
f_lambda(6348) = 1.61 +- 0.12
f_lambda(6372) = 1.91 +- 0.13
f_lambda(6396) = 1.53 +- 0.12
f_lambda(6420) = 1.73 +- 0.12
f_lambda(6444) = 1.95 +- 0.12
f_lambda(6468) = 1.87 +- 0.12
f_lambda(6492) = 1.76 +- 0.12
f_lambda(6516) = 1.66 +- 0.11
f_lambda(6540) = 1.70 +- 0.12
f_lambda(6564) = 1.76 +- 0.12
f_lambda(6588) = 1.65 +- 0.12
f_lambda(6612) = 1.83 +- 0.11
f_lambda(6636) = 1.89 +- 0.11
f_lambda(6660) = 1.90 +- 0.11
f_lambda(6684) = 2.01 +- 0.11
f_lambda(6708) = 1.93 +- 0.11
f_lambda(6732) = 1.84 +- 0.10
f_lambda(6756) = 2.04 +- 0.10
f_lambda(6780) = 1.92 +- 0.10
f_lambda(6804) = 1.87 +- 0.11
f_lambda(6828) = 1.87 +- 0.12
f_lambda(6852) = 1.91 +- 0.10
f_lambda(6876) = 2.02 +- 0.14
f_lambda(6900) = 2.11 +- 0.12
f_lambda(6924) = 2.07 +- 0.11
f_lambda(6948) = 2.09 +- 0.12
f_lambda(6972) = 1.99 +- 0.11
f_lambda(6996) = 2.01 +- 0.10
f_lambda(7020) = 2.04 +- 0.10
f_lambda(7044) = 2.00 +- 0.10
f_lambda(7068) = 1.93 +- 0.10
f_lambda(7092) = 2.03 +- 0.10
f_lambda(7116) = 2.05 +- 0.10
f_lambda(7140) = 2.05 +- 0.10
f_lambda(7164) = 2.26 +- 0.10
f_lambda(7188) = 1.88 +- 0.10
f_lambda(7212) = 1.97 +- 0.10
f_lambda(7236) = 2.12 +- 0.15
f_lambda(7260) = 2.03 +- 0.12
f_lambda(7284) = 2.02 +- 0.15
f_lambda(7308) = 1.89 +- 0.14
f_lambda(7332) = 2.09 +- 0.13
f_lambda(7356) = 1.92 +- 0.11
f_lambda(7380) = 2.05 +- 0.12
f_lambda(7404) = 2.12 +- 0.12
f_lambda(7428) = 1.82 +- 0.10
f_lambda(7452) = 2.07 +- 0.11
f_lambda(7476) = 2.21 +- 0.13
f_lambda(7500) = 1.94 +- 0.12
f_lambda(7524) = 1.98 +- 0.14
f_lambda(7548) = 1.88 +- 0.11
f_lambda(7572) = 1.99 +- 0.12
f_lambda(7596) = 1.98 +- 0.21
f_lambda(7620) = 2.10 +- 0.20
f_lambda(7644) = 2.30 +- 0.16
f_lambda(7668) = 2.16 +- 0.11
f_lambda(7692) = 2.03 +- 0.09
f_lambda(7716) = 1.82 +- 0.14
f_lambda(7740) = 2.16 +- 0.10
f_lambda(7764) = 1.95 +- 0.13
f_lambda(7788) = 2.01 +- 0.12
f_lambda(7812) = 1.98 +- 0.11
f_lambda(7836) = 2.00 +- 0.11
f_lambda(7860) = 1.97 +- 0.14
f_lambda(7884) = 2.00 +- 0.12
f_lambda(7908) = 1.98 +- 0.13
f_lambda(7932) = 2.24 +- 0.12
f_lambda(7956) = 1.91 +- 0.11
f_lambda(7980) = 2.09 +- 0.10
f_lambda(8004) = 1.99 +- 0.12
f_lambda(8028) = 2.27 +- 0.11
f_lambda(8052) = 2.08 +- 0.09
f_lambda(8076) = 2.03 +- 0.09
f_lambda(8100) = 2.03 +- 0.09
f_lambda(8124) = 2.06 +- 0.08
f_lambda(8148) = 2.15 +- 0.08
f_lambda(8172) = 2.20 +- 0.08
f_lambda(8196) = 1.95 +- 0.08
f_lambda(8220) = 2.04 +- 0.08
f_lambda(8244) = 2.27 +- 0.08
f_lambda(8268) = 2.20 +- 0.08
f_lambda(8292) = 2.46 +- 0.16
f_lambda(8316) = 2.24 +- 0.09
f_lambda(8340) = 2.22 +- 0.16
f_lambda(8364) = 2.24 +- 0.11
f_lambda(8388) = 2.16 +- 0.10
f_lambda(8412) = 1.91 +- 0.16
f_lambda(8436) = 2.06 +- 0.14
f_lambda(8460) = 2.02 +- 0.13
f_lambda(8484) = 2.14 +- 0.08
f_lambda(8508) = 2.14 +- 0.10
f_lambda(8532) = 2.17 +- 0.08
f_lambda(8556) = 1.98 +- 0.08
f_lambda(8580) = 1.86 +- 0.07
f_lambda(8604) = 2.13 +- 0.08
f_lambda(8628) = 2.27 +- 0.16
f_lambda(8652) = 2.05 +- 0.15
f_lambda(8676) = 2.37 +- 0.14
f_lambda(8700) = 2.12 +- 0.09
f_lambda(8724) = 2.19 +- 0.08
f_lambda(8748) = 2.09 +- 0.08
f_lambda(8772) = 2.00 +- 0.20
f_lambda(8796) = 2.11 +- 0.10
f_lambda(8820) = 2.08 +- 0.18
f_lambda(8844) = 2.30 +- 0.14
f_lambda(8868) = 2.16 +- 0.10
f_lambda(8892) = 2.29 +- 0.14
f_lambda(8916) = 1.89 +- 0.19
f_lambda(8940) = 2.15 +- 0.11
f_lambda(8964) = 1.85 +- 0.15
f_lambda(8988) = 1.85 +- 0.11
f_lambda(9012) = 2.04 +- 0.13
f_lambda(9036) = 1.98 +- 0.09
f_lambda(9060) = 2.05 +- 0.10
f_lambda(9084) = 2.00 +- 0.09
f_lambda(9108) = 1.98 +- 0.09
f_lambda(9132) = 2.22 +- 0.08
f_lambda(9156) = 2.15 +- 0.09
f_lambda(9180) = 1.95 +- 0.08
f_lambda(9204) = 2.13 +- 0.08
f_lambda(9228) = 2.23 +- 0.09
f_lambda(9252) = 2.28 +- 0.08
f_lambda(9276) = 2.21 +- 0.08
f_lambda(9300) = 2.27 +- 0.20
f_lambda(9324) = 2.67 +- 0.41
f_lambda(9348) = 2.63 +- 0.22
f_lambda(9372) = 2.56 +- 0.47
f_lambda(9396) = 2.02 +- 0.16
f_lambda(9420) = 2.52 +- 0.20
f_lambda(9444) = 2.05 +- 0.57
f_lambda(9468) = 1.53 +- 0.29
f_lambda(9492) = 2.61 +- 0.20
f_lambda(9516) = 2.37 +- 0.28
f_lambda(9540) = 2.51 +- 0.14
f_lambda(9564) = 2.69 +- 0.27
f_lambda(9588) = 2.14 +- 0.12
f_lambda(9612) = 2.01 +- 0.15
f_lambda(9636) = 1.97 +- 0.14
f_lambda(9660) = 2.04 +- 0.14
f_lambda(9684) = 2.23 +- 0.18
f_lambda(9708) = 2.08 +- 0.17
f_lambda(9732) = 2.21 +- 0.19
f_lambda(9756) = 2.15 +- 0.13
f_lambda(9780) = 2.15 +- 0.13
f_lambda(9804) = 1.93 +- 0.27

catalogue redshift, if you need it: 0.261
